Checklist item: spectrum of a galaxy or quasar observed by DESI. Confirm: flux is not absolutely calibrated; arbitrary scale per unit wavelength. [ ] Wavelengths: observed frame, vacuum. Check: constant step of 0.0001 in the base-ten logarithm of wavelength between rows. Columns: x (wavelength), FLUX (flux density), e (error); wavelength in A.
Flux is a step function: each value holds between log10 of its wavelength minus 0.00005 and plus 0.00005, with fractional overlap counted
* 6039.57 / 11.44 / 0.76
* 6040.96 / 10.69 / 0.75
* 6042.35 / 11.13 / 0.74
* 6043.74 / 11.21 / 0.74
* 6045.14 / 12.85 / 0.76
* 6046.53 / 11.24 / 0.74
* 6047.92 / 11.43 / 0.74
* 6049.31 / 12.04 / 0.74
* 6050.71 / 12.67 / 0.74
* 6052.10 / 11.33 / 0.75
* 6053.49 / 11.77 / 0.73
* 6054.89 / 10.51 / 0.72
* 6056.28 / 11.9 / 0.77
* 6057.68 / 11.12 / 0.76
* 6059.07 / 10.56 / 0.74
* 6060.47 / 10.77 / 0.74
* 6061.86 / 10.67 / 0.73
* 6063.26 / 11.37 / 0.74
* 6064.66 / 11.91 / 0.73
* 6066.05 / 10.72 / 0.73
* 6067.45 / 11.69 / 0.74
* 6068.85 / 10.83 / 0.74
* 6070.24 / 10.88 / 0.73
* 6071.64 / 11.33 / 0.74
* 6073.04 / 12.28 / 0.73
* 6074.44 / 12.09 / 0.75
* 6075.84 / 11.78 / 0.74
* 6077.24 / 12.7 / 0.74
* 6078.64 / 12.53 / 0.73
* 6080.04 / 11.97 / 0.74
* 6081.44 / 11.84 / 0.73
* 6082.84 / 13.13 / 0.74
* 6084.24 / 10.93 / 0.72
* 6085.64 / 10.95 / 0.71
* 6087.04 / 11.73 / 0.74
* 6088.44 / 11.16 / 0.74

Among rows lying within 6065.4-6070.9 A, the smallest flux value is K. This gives 10.72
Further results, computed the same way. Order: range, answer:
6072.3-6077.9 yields 11.78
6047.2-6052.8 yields 11.33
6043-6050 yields 11.21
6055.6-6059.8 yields 10.56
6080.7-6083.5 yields 11.84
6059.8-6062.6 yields 10.67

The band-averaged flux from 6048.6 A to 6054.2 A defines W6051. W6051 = 11.9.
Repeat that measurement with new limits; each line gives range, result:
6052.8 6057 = 11.4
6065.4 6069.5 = 11.1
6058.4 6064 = 10.8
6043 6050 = 11.8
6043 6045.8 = 12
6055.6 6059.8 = 11.2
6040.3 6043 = 10.9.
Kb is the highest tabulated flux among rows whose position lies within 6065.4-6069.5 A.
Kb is 11.69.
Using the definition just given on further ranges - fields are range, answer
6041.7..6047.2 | 12.85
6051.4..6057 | 11.9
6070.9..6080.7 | 12.7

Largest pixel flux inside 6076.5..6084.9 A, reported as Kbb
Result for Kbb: 13.13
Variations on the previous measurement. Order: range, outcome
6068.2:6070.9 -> 10.88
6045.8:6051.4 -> 12.67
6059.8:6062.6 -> 10.77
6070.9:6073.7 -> 12.28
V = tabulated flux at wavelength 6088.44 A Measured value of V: 11.16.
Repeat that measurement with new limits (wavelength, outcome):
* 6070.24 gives 10.88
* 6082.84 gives 13.13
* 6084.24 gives 10.93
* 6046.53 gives 11.24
